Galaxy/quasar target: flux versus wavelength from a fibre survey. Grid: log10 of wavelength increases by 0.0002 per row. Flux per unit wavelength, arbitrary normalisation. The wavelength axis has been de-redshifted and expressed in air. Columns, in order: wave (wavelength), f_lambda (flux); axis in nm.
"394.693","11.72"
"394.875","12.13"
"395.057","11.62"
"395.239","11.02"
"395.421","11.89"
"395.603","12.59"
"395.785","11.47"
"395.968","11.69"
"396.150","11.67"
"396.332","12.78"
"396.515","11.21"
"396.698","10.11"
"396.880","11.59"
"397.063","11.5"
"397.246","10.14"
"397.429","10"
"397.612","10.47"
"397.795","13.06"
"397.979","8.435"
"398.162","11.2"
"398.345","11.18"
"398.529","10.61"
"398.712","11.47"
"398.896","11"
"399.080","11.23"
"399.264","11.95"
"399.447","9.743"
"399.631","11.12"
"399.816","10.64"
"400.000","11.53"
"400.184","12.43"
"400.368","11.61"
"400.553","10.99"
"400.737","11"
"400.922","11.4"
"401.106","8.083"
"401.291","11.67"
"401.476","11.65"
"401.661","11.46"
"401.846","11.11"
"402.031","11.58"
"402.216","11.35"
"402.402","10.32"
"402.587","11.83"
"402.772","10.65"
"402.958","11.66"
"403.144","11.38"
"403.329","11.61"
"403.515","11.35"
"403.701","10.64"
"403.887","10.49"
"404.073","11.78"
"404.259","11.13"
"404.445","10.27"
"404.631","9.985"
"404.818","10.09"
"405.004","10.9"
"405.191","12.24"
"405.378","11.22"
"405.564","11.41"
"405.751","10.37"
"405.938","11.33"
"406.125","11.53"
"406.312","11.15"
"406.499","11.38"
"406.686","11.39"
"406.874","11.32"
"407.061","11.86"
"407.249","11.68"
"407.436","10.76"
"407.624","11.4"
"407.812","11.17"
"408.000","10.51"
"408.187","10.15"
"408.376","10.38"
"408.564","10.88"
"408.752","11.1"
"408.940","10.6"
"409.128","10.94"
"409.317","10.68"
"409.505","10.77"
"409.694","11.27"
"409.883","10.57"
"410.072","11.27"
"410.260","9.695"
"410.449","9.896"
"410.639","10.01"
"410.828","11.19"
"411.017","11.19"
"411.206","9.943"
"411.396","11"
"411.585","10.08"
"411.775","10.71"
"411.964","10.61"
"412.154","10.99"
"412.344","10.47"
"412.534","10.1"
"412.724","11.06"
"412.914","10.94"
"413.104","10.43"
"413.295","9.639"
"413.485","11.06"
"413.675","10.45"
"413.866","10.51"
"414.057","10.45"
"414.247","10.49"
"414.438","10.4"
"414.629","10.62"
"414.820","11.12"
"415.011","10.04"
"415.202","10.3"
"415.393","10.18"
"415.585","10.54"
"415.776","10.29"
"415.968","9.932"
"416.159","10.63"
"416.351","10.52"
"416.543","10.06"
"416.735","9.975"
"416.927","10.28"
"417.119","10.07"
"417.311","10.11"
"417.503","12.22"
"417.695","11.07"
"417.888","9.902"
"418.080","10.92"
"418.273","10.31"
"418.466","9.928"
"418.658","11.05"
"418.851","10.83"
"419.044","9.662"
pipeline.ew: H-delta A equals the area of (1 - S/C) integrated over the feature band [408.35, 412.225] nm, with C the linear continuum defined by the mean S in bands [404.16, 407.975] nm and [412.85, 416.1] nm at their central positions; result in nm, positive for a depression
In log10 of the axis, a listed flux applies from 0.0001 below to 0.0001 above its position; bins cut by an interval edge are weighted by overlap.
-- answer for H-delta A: 0.04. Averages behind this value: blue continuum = 11.1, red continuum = 10.4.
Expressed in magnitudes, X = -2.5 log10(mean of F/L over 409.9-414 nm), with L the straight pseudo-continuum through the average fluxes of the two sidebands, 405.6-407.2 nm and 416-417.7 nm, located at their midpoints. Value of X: 0.03 mag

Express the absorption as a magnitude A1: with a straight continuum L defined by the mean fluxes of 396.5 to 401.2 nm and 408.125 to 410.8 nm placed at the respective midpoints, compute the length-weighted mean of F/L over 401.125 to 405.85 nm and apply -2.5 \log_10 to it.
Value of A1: -0.030 mag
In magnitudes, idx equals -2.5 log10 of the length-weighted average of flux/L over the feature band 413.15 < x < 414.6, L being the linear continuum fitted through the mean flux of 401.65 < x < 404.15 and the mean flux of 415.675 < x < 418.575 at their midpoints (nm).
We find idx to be 0.02 mag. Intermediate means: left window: 11.2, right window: 10.4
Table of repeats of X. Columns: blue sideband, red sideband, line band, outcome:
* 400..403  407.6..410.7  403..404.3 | -0.02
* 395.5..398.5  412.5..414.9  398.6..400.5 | -0.02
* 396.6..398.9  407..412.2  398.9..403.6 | -0.04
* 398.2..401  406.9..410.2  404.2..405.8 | 0.02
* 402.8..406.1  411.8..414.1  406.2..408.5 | -0.02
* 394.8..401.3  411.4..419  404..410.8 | -0.01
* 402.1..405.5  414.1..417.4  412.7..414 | -0.01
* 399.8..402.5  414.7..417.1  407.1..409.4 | -0.01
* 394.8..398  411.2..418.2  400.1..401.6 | 0.00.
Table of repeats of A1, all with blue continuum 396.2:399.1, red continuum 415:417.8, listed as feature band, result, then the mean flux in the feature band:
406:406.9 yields -0.06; 11.4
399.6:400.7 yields -0.04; 11.4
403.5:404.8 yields 0.01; 10.7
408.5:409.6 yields -0.02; 10.8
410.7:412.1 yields -0.01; 10.7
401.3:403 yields -0.04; 11.3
